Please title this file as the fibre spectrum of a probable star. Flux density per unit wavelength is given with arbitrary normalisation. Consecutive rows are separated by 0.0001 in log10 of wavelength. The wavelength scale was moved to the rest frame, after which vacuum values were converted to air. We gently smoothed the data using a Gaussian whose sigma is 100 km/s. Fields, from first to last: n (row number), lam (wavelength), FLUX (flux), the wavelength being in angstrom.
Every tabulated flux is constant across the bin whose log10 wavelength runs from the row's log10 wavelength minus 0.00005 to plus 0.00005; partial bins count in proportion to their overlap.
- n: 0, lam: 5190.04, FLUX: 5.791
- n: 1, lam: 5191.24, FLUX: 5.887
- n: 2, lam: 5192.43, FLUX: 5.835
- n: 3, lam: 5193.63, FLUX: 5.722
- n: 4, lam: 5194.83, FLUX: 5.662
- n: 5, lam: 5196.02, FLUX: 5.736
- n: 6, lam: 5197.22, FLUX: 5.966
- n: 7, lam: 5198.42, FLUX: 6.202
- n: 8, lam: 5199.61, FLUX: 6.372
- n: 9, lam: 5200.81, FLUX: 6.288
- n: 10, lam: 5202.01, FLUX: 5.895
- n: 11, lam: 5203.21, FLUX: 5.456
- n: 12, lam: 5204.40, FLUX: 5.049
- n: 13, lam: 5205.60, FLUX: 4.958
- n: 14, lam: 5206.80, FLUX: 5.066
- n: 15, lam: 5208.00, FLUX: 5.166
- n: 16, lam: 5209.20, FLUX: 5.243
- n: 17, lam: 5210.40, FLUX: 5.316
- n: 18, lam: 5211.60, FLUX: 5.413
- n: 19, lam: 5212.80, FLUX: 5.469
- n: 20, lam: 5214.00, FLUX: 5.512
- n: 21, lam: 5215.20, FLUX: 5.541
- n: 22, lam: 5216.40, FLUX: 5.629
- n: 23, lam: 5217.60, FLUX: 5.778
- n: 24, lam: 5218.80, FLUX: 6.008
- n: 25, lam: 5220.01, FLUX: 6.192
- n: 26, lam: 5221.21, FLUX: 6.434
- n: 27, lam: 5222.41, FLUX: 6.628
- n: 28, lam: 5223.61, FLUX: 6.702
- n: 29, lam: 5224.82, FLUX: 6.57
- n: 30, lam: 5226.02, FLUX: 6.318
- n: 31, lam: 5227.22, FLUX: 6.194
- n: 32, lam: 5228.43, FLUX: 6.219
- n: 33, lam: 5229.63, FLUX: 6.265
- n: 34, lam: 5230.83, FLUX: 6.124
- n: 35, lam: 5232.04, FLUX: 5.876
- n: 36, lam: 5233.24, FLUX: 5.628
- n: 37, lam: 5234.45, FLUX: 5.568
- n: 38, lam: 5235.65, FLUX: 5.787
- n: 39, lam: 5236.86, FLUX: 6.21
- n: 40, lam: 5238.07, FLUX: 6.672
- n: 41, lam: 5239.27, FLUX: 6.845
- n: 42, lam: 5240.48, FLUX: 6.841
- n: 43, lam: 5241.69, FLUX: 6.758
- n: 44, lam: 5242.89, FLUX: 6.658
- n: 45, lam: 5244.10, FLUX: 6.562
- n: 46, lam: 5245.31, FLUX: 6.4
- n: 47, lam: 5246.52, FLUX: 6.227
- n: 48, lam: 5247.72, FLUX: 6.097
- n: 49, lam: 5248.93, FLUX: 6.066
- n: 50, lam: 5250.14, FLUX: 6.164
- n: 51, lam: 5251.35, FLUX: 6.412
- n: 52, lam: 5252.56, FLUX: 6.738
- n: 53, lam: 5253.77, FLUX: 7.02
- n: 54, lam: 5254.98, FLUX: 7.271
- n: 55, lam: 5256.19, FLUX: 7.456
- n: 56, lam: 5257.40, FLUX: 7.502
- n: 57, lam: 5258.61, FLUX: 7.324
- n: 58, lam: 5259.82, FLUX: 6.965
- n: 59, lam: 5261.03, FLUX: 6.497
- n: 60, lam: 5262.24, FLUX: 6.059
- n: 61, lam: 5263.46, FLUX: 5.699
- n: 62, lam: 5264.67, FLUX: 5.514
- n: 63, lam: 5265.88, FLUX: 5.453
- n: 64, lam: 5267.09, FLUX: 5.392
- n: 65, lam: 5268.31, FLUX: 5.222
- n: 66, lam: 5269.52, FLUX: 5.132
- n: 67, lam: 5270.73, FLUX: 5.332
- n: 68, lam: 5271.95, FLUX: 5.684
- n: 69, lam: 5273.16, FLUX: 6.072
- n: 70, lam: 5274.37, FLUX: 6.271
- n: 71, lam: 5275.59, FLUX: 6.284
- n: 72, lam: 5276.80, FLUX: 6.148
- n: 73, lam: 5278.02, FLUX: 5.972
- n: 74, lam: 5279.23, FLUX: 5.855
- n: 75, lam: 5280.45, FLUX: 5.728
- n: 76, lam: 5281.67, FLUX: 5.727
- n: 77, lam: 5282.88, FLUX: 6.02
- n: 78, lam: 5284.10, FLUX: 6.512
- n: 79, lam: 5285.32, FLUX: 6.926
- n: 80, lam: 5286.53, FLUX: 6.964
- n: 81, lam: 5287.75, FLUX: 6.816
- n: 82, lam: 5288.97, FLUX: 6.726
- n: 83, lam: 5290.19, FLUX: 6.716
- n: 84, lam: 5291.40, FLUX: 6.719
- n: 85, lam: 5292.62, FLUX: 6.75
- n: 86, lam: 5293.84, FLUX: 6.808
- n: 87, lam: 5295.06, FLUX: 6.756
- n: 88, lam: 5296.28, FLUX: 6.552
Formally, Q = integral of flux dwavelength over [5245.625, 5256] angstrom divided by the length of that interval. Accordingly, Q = 6.54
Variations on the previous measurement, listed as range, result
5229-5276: 6.26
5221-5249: 6.32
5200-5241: 5.91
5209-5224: 5.84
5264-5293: 6.08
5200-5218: 5.46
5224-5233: 6.21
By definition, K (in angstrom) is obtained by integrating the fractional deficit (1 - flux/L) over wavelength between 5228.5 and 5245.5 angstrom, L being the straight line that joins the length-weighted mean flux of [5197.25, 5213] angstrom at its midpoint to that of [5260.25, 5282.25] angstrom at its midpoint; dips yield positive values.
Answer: -1.9 angstrom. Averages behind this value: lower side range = 5.55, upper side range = 5.79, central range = 6.3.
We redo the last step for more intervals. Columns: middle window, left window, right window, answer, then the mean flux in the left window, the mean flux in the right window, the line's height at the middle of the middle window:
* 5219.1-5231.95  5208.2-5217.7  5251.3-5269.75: -1.43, 5.46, 6.38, 5.7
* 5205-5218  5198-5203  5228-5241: 1.65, 6.13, 6.18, 6.15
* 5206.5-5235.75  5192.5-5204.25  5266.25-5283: -0.14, 5.88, 5.76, 5.85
